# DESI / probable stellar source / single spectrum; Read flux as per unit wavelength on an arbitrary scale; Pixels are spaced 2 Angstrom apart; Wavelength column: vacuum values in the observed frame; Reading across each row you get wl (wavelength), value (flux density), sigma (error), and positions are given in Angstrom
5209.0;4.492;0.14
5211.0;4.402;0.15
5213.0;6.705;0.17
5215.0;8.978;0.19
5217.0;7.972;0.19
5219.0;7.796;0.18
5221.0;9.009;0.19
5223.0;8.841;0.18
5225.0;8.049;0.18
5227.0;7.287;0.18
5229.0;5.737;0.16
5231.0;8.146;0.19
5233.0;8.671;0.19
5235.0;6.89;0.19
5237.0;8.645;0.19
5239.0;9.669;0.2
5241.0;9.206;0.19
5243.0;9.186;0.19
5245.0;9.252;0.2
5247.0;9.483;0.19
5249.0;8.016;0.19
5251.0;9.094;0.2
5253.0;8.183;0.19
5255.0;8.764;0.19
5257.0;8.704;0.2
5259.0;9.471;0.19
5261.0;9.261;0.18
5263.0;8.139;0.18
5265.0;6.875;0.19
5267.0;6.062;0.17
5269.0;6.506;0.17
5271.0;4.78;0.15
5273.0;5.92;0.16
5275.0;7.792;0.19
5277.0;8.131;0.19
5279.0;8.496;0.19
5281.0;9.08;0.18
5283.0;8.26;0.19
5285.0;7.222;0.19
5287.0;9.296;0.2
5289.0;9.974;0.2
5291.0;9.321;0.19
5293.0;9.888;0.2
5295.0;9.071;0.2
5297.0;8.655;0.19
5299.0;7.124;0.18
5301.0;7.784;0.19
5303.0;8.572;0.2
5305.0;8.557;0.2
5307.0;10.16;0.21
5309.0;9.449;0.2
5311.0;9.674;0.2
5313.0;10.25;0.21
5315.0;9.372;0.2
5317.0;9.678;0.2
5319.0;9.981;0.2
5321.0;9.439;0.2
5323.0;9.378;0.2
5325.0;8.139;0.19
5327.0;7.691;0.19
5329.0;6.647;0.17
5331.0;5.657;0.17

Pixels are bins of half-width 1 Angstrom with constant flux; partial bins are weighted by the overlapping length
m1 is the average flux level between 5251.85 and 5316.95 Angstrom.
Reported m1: 8.42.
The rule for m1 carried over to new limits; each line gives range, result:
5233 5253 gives 8.79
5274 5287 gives 8.25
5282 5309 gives 8.79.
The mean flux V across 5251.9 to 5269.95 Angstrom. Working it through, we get 8.01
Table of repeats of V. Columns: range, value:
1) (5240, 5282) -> 8.11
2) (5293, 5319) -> 9.1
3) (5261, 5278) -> 6.92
